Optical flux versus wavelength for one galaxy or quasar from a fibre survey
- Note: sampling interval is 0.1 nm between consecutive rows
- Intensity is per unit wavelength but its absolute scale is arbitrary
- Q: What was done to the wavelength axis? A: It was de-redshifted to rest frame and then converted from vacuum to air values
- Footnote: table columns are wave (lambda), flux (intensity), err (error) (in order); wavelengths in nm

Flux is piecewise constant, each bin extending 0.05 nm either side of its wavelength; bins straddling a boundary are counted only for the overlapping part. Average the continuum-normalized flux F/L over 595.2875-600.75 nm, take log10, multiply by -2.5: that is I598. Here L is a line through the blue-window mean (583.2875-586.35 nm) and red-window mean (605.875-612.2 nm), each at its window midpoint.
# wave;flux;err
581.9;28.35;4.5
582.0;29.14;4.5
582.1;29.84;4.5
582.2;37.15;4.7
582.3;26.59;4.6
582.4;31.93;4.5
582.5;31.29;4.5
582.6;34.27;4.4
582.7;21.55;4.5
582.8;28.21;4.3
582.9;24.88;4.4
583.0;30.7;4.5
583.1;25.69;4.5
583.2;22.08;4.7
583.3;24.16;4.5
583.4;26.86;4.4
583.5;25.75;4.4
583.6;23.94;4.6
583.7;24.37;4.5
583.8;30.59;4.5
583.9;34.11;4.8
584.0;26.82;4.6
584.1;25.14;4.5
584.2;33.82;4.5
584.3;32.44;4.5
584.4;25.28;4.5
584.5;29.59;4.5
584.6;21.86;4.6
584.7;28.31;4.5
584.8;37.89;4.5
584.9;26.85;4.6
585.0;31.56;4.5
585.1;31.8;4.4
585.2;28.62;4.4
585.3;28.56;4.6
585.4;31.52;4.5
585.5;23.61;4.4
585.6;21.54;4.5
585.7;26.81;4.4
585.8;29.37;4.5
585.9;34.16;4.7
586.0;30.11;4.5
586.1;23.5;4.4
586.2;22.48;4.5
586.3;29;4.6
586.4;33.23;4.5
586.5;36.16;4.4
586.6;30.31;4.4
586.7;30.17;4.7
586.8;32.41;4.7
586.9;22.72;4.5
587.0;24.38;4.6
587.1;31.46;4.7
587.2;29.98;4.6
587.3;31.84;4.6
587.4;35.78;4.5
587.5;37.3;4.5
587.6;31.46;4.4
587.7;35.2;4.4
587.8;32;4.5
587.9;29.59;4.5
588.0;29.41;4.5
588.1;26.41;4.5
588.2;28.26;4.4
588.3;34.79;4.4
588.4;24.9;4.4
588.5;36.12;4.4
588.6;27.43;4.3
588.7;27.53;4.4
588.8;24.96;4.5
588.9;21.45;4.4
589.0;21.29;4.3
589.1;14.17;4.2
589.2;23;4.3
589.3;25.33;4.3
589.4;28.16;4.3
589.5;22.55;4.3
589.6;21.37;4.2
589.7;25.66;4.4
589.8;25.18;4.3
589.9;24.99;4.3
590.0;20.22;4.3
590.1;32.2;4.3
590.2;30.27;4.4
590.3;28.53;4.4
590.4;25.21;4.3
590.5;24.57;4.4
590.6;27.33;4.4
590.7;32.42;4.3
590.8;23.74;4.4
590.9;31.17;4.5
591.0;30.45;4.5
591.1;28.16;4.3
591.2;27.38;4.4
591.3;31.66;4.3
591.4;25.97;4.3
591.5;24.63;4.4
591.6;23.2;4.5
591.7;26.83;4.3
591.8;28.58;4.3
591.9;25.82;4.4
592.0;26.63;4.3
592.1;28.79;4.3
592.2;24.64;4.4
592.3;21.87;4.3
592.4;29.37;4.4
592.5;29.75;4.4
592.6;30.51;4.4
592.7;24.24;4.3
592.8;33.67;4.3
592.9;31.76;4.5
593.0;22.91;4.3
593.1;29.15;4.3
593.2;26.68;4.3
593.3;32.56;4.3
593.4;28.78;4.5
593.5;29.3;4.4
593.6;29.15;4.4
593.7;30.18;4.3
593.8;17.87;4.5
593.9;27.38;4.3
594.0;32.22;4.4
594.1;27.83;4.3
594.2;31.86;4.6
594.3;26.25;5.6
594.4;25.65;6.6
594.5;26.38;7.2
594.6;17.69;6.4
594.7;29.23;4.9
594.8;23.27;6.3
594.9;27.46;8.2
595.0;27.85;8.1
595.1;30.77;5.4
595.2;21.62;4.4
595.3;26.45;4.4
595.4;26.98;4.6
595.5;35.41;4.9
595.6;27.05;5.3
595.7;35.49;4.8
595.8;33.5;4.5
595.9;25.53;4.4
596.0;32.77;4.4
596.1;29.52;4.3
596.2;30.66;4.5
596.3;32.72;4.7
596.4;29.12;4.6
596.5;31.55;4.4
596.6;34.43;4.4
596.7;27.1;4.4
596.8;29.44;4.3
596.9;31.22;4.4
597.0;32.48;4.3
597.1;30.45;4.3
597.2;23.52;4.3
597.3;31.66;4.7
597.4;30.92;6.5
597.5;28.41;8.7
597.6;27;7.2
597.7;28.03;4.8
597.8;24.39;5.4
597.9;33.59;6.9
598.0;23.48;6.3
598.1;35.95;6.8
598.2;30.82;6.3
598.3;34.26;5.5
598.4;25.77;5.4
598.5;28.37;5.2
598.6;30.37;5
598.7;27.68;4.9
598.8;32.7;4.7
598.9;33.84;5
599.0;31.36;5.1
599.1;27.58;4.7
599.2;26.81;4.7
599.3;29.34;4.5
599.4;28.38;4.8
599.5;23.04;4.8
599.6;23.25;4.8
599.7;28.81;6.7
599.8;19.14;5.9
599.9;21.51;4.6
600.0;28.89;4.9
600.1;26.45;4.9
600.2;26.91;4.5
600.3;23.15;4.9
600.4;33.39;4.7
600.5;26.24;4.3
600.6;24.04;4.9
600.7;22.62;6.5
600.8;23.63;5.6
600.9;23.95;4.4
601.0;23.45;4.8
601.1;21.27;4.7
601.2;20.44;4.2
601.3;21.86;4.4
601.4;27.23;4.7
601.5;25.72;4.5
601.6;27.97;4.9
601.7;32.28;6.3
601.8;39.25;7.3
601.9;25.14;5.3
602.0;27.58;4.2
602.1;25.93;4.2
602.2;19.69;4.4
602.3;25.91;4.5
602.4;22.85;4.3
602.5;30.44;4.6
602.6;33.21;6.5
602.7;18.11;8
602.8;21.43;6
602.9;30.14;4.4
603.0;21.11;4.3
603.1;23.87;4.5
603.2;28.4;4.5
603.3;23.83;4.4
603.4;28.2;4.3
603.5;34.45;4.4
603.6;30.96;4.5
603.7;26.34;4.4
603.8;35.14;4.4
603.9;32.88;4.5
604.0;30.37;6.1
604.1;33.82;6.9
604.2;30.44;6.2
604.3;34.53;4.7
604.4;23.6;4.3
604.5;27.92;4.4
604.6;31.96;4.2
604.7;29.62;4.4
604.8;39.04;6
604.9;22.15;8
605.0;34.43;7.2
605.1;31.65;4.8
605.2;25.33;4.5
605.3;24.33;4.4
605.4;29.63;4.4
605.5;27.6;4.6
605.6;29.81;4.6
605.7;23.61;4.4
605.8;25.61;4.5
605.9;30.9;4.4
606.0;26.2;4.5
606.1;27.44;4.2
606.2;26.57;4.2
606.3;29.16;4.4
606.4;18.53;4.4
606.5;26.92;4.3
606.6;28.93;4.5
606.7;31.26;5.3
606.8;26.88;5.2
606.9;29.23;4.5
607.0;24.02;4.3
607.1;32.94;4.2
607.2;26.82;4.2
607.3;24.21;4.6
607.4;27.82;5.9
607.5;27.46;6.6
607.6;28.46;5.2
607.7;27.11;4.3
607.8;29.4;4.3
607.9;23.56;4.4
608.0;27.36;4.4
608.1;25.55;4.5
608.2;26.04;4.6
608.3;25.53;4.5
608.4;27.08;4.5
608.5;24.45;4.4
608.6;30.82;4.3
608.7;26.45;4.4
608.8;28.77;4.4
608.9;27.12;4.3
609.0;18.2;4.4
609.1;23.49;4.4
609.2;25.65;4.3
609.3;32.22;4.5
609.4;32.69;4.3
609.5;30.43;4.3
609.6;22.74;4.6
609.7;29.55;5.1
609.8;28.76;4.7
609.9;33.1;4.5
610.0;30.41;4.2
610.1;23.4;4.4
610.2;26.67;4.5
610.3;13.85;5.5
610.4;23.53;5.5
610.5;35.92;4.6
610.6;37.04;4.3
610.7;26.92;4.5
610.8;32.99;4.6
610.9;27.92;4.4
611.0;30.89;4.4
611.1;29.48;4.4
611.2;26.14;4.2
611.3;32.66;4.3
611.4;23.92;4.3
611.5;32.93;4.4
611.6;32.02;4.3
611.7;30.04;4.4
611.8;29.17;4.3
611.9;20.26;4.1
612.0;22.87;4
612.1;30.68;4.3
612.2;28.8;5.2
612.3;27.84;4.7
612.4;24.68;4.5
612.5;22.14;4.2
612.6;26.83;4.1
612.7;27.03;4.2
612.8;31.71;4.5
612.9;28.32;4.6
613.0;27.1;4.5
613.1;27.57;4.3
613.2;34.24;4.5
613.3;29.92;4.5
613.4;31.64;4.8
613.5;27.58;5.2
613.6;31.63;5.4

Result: -0.04 mag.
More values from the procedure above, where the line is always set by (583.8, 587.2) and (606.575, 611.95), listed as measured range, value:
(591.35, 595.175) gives 0.053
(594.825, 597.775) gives -0.041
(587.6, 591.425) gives 0.064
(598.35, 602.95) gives 0.070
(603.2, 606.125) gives -0.051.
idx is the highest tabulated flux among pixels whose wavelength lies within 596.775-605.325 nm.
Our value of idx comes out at 39.25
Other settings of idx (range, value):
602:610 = 39.04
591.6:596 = 35.49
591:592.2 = 31.66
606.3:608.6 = 32.94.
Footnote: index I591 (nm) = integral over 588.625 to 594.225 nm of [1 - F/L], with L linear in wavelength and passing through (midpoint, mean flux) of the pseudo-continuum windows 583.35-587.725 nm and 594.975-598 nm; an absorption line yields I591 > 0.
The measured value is 0.50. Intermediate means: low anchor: 29.3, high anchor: 29.6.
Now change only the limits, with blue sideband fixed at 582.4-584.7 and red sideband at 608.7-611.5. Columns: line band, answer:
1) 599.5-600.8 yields 0.12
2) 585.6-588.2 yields -0.23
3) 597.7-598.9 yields -0.09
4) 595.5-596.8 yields -0.15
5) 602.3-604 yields 0.02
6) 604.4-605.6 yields -0.06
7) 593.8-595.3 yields 0.07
